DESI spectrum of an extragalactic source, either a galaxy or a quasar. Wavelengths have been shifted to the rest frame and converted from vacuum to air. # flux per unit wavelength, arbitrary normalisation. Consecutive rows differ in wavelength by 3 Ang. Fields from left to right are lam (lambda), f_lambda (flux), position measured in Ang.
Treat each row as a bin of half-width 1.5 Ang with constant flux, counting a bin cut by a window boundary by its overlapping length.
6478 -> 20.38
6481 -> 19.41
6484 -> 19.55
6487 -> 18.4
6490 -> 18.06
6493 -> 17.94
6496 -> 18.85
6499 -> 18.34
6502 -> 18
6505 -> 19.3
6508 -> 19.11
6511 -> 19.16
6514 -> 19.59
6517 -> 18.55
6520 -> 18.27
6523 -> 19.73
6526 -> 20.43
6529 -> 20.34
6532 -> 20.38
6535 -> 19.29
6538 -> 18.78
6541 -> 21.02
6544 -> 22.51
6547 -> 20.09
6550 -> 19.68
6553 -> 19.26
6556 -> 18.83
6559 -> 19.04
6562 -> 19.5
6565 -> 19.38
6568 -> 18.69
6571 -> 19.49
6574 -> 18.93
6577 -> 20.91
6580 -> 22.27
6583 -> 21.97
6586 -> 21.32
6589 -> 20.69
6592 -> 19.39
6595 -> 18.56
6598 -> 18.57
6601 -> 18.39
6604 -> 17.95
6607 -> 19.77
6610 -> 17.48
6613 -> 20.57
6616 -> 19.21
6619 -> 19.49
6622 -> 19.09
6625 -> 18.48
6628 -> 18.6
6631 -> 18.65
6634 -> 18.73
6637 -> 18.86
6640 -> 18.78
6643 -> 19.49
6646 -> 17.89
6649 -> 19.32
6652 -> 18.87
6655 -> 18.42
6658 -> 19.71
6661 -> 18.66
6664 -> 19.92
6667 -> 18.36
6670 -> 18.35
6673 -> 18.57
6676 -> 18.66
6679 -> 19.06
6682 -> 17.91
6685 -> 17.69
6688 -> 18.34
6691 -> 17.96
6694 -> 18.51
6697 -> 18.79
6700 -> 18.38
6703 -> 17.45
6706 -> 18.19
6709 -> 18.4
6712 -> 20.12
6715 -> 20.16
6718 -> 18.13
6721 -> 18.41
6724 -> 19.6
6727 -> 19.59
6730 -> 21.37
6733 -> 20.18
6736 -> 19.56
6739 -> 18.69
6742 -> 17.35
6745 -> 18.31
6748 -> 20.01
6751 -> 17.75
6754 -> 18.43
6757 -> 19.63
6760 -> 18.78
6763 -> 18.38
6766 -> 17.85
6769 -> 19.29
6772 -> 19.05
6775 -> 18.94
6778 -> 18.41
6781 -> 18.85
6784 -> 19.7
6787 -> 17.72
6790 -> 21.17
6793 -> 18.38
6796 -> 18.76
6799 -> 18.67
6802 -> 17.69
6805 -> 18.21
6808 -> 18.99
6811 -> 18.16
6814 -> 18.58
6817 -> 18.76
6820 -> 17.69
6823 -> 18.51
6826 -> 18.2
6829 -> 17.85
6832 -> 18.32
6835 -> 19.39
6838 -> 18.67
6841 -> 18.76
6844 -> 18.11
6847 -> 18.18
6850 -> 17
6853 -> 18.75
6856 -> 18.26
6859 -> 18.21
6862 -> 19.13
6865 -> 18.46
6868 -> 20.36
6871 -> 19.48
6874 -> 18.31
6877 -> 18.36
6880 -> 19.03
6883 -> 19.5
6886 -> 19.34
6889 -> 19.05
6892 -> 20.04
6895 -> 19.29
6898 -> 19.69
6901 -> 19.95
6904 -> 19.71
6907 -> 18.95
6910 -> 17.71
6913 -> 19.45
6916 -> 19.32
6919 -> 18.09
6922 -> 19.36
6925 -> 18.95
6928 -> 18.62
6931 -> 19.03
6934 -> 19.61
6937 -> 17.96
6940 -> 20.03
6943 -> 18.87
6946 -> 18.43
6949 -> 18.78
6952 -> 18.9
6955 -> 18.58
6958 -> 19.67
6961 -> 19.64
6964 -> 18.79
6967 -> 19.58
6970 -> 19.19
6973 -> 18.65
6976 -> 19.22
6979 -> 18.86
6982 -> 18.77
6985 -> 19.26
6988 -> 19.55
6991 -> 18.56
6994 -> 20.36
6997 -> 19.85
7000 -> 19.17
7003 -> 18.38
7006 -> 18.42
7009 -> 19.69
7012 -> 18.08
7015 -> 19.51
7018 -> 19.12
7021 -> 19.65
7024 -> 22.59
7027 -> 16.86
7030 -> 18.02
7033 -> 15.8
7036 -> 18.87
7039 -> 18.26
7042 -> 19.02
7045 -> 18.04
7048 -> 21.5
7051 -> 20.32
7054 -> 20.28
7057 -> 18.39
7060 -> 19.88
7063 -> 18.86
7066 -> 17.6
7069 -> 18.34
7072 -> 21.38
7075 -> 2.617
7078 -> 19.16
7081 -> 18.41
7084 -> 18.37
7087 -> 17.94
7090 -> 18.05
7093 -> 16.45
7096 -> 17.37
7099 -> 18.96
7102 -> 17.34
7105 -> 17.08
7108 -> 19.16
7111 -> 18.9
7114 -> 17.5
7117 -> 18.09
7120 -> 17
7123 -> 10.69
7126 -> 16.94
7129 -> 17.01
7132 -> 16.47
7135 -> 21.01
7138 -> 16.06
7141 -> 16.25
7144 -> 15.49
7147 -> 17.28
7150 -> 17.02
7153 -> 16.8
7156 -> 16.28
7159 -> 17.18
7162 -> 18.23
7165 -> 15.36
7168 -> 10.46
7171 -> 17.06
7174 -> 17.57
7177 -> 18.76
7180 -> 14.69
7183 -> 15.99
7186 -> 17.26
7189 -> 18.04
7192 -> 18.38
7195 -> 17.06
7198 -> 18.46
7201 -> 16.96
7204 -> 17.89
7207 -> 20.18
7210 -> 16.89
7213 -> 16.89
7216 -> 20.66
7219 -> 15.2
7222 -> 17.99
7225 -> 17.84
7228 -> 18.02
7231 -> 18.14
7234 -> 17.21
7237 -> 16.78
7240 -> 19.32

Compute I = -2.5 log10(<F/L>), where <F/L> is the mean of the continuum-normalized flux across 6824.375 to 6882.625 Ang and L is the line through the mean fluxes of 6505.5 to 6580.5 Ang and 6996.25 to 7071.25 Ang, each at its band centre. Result 0.04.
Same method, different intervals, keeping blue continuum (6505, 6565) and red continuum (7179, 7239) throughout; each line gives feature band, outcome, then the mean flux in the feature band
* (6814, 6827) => 0.026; 18.3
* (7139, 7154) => 0.077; 16.5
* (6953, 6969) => -0.053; 19.2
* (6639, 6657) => 0.027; 18.8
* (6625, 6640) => 0.037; 18.7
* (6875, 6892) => -0.032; 19.1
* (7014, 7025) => -0.113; 20.1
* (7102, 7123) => 0.029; 17.4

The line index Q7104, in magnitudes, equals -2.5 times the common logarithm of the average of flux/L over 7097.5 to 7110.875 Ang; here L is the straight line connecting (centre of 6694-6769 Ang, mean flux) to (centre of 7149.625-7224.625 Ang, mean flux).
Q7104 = -0.05 mag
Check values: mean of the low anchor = 18.9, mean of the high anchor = 17.1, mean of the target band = 18.2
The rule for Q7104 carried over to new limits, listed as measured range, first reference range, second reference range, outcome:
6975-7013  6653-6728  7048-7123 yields -0.07 mag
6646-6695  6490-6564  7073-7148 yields 0.01 mag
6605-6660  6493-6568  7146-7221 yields 0.01 mag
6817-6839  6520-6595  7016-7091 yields 0.04 mag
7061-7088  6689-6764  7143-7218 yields 0.03 mag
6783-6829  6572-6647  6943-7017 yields 0.04 mag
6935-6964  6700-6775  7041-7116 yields -0.04 mag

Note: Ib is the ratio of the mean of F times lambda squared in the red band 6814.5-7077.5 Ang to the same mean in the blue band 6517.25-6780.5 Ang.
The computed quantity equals 1.1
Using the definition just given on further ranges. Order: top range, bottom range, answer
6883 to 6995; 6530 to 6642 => 1.09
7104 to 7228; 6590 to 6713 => 1.06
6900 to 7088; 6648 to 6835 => 1.08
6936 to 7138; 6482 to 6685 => 1.09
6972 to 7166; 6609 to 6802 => 1.06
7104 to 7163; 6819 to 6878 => 1.00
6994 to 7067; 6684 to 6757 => 1.11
